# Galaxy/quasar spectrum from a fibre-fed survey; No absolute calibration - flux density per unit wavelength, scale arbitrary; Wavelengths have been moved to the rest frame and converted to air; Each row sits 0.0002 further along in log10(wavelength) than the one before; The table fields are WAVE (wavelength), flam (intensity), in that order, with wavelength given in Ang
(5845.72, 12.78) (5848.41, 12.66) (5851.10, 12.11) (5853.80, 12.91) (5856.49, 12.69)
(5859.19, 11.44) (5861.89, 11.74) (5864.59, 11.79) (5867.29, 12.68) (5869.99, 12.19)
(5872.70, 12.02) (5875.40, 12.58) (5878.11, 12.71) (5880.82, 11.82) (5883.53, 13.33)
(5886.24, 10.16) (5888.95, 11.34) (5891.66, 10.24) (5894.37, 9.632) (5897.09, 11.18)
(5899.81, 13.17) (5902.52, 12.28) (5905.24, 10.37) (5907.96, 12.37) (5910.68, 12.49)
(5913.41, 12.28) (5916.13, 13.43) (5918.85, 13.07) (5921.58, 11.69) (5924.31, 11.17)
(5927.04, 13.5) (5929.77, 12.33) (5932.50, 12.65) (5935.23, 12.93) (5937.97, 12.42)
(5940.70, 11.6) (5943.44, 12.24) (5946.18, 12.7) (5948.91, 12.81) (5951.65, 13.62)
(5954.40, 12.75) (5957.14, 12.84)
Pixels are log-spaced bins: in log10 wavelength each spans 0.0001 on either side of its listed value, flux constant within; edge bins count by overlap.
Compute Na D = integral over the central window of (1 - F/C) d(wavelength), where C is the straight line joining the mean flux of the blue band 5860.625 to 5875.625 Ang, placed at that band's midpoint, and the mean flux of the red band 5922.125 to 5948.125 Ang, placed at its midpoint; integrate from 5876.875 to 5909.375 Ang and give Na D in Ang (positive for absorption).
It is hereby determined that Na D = 1.8 Ang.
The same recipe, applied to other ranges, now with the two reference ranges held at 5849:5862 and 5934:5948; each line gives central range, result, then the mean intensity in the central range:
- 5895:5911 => 0.6 Ang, 11.8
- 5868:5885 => -0.2 Ang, 12.4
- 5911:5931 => -0.2 Ang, 12.5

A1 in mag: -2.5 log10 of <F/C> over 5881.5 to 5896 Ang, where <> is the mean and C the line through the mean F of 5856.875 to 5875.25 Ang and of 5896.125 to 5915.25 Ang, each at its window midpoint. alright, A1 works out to 0.10 mag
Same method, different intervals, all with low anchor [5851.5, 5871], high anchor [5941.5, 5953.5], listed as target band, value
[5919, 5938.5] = 0.02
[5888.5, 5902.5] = 0.11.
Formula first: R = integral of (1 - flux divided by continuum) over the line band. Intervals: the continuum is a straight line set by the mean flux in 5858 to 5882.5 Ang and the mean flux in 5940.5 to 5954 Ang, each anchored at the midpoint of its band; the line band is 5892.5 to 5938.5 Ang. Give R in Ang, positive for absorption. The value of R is 1.1 Ang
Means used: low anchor 12.1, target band 12.1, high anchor 12.7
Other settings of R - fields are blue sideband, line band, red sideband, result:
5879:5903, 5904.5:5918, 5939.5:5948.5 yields -0.6 Ang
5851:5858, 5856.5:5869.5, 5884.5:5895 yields 0.1 Ang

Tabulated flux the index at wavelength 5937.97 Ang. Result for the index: 12.42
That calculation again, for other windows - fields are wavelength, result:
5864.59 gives 11.79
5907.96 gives 12.37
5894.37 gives 9.632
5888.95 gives 11.34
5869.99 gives 12.19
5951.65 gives 13.62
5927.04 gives 13.5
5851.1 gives 12.11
